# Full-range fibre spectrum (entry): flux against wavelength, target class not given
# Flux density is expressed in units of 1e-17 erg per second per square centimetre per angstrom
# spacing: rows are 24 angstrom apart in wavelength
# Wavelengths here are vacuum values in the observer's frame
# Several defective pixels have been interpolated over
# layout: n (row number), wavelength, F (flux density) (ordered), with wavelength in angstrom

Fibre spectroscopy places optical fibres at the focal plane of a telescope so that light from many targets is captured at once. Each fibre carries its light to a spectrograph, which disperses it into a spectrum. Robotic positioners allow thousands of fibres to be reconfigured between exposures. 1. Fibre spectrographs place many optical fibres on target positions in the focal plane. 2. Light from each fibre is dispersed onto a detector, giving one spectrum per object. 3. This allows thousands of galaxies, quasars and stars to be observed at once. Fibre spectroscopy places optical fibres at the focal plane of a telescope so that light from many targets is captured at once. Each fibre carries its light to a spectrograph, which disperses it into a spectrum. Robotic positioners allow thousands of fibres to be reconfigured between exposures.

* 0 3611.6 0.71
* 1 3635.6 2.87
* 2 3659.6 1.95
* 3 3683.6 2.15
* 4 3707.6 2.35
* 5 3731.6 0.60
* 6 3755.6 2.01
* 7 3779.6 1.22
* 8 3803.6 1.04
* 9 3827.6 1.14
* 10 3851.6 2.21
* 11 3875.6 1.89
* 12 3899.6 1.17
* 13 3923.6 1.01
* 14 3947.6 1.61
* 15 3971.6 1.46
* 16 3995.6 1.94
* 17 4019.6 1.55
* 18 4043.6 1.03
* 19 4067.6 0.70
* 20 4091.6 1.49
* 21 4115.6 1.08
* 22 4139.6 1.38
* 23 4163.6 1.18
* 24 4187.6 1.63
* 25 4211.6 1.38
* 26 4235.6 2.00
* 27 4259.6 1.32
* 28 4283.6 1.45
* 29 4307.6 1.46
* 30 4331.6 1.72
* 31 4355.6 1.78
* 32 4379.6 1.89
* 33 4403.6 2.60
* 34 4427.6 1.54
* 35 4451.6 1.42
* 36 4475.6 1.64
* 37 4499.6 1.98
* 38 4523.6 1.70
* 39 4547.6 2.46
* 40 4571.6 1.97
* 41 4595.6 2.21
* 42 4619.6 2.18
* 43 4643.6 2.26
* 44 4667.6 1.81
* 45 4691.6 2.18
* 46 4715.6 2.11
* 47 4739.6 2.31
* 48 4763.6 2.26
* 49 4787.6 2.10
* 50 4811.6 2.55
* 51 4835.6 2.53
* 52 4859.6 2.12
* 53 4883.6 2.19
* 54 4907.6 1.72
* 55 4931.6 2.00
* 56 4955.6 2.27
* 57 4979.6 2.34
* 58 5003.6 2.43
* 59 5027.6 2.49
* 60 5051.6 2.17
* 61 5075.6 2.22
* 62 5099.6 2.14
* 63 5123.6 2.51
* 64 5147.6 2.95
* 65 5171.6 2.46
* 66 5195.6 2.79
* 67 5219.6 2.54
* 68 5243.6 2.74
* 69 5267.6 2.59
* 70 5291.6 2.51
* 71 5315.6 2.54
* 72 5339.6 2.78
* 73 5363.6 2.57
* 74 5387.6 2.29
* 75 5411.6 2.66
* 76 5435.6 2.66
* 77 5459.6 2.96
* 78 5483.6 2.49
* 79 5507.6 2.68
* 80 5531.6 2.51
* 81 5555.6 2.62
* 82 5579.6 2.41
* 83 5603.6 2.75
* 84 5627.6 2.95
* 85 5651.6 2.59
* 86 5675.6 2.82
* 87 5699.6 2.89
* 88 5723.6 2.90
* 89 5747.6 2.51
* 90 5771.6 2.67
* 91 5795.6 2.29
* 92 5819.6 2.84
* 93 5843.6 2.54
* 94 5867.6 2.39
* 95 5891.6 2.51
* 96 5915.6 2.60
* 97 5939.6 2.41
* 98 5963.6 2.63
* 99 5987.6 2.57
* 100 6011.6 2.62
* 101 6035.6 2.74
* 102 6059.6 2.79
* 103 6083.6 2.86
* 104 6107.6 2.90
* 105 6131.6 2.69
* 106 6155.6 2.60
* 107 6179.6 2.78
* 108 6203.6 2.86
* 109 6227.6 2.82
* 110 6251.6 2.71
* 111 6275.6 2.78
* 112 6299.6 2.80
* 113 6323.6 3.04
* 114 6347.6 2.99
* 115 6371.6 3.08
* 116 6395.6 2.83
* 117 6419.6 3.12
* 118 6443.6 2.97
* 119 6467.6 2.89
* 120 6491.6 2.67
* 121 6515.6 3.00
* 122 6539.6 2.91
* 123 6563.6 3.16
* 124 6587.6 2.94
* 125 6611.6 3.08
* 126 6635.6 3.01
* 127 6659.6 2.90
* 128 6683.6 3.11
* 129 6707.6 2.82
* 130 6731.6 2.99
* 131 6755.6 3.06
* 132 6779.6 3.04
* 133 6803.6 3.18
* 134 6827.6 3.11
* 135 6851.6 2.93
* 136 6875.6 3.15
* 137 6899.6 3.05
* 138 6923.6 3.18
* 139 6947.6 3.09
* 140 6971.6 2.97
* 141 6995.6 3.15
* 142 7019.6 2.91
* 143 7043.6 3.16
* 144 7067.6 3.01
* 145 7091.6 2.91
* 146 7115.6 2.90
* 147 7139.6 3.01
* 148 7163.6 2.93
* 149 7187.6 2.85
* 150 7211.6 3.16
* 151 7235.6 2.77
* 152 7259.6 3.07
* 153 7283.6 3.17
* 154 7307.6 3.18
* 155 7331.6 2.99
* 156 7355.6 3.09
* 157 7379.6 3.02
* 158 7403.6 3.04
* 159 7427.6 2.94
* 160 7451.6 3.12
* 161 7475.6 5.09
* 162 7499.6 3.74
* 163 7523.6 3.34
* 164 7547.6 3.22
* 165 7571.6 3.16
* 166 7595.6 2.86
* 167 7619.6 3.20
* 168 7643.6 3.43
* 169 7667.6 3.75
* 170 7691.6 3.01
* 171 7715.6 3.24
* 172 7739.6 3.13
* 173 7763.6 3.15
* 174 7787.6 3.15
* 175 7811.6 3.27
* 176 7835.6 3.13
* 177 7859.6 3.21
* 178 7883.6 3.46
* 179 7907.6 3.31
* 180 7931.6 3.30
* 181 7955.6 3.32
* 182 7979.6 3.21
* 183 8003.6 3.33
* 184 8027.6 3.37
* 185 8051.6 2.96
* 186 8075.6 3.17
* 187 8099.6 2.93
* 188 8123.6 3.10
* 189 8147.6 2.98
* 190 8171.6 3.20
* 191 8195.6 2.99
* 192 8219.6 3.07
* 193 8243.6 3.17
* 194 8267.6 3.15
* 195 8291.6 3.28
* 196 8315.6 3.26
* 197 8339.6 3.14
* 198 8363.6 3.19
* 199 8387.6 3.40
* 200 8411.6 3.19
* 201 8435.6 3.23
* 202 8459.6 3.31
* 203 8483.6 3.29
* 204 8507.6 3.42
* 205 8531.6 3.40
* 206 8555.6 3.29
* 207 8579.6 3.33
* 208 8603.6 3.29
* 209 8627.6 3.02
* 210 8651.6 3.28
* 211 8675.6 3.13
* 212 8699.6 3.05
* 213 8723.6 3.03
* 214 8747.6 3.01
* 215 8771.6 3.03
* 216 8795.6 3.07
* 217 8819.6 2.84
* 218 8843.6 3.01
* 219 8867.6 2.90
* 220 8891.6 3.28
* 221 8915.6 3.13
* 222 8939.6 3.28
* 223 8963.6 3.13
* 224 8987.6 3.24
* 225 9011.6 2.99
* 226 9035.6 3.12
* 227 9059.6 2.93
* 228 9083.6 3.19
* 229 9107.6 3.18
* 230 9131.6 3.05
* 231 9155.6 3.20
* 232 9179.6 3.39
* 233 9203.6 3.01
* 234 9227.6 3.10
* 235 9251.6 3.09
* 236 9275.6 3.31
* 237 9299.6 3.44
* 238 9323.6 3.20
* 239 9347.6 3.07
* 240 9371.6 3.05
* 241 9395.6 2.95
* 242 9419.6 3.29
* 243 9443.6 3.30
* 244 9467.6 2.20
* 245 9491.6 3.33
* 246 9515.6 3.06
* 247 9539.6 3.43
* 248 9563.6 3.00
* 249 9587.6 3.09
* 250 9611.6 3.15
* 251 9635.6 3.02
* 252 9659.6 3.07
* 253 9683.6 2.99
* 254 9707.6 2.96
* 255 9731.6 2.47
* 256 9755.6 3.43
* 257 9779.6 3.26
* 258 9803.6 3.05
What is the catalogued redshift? 0.138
